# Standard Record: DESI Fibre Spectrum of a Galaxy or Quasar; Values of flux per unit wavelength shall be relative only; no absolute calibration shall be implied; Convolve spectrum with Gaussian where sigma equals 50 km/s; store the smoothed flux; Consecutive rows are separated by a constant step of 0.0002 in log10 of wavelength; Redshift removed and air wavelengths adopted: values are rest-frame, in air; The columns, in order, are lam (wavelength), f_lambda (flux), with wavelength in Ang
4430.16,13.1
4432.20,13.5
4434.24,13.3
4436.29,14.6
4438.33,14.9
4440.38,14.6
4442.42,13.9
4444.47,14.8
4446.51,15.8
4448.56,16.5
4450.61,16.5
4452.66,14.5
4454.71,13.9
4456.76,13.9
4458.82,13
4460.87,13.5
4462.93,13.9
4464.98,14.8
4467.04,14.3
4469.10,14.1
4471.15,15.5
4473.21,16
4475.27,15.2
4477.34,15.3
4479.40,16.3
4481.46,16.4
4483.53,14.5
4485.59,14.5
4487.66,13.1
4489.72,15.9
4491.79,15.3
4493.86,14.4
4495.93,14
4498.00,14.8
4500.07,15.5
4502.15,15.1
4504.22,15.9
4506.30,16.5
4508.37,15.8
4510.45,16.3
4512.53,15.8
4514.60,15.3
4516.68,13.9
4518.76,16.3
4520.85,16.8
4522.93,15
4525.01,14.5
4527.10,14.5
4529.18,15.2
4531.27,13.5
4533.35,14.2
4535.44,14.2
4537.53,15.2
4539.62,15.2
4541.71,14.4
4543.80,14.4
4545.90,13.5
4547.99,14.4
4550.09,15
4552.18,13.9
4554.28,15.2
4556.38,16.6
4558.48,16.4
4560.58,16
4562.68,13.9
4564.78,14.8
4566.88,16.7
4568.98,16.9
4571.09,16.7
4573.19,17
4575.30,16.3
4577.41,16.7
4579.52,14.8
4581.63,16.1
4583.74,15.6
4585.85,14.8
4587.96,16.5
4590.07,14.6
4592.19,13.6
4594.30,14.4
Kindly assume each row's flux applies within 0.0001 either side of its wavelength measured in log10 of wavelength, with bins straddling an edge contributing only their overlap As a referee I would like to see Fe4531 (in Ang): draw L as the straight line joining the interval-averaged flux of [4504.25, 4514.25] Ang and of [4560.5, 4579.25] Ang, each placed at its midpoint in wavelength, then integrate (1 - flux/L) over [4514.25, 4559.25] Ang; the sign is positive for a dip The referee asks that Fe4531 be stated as 3.28 Ang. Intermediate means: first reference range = 16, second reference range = 16.1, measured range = 14.9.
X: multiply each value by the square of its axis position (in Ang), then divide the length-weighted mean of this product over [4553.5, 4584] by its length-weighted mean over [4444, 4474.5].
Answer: 1.1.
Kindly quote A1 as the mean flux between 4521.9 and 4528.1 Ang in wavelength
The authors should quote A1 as 14.7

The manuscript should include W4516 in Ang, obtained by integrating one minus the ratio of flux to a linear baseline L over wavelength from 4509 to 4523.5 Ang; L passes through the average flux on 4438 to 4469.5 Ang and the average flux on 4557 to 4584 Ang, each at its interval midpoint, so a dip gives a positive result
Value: -0.3 Ang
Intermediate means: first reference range 14.6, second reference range 16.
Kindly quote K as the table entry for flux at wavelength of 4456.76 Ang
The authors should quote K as 13.9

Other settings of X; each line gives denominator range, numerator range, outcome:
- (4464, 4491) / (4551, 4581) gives 1.09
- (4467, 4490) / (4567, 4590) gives 1.11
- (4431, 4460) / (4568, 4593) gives 1.15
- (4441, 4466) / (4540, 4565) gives 1.07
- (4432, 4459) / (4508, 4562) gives 1.07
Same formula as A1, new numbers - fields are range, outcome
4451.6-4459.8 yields 13.8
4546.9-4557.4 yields 15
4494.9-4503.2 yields 14.9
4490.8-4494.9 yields 14.8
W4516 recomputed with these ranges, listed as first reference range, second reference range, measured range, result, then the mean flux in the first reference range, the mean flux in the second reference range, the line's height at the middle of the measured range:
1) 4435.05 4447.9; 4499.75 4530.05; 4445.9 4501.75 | 0.9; 14.8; 15.5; 15.1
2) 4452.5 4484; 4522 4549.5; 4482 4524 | -1.9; 14.7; 14.5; 14.6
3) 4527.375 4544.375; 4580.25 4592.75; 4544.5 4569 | -0.6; 14.5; 15.3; 14.8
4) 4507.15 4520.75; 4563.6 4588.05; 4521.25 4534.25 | 0.9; 15.7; 16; 15.8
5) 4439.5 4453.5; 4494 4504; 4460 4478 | 0.4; 15.3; 14.9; 15.1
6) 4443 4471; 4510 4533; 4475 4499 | -0.2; 14.6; 15.1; 14.8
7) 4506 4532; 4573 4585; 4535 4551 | 1.1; 15.3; 16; 15.6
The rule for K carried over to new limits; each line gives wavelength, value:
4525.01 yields 14.5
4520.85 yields 16.8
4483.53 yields 14.5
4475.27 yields 15.2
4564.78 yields 14.8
